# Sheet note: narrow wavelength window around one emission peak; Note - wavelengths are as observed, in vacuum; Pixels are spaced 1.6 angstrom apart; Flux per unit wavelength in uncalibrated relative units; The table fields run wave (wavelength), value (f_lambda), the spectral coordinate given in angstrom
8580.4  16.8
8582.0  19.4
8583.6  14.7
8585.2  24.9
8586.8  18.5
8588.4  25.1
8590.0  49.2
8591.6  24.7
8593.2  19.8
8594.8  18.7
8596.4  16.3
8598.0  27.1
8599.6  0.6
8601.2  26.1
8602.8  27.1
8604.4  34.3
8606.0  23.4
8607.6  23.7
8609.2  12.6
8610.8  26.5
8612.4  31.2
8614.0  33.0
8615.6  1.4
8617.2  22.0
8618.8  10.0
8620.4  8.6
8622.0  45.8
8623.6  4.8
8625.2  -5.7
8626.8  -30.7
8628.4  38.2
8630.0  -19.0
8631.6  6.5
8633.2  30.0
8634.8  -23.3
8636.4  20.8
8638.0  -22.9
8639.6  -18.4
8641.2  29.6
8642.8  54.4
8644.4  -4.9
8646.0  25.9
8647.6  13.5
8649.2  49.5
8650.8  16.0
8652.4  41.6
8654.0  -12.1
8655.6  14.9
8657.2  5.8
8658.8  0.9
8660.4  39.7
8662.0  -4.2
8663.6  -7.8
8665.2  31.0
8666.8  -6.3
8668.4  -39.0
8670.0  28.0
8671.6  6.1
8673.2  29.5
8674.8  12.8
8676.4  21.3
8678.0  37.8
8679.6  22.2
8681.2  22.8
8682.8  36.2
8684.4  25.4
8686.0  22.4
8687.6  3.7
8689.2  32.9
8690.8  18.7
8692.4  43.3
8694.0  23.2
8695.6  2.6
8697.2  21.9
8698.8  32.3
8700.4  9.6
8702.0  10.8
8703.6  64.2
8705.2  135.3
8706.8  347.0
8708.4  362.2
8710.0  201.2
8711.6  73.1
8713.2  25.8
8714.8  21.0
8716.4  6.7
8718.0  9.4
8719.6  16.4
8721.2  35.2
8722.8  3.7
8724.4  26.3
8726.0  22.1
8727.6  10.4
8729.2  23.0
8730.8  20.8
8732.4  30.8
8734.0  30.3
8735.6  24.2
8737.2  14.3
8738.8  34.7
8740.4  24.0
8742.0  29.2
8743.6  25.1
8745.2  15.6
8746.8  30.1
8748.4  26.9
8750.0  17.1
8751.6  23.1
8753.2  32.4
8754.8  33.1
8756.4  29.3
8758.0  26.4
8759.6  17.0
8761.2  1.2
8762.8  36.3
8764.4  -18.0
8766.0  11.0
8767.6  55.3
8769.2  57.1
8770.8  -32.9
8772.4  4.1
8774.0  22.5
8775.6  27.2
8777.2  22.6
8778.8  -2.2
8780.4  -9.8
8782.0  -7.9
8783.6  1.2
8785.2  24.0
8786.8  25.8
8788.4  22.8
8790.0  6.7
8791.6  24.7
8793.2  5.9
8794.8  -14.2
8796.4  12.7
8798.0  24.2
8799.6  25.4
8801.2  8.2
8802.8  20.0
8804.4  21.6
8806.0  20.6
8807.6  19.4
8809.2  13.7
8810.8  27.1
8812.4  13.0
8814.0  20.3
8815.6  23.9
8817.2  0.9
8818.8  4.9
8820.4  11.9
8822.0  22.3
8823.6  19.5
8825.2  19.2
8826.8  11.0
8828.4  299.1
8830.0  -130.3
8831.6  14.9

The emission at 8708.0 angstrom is H-beta 4861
